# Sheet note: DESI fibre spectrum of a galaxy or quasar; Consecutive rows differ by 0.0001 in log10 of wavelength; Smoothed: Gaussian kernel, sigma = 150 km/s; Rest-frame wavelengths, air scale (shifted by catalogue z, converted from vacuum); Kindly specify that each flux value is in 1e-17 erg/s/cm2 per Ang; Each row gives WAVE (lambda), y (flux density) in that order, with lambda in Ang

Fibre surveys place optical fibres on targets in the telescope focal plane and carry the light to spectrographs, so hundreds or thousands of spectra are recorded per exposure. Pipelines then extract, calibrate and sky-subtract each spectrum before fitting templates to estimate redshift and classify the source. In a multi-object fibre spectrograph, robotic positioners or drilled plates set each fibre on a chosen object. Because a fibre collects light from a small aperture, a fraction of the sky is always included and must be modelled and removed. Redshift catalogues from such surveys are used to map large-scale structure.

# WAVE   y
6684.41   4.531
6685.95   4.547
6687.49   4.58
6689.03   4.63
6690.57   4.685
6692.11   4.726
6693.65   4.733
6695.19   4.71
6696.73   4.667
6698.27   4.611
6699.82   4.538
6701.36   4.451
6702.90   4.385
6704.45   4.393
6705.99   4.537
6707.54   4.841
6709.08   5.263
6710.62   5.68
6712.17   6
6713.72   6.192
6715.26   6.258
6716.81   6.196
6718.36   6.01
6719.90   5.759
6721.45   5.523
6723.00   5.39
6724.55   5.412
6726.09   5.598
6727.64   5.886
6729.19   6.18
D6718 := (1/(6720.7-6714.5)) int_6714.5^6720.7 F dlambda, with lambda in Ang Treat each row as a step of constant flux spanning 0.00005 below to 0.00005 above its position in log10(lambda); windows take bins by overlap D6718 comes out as 6.05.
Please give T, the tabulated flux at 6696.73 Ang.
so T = 4.667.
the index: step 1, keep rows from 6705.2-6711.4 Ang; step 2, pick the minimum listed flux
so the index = 4.537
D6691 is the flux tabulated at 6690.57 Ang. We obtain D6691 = 4.685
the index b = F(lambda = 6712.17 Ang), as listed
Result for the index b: 6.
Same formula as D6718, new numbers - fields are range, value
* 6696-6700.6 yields 4.6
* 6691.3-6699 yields 4.69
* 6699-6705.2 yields 4.44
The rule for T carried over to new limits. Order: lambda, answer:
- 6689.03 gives 4.63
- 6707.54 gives 4.841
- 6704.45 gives 4.393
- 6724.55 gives 5.412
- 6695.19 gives 4.71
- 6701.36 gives 4.451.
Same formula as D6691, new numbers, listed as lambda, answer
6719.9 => 5.759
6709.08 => 5.263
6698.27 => 4.611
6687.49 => 4.58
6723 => 5.39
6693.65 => 4.733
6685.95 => 4.547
